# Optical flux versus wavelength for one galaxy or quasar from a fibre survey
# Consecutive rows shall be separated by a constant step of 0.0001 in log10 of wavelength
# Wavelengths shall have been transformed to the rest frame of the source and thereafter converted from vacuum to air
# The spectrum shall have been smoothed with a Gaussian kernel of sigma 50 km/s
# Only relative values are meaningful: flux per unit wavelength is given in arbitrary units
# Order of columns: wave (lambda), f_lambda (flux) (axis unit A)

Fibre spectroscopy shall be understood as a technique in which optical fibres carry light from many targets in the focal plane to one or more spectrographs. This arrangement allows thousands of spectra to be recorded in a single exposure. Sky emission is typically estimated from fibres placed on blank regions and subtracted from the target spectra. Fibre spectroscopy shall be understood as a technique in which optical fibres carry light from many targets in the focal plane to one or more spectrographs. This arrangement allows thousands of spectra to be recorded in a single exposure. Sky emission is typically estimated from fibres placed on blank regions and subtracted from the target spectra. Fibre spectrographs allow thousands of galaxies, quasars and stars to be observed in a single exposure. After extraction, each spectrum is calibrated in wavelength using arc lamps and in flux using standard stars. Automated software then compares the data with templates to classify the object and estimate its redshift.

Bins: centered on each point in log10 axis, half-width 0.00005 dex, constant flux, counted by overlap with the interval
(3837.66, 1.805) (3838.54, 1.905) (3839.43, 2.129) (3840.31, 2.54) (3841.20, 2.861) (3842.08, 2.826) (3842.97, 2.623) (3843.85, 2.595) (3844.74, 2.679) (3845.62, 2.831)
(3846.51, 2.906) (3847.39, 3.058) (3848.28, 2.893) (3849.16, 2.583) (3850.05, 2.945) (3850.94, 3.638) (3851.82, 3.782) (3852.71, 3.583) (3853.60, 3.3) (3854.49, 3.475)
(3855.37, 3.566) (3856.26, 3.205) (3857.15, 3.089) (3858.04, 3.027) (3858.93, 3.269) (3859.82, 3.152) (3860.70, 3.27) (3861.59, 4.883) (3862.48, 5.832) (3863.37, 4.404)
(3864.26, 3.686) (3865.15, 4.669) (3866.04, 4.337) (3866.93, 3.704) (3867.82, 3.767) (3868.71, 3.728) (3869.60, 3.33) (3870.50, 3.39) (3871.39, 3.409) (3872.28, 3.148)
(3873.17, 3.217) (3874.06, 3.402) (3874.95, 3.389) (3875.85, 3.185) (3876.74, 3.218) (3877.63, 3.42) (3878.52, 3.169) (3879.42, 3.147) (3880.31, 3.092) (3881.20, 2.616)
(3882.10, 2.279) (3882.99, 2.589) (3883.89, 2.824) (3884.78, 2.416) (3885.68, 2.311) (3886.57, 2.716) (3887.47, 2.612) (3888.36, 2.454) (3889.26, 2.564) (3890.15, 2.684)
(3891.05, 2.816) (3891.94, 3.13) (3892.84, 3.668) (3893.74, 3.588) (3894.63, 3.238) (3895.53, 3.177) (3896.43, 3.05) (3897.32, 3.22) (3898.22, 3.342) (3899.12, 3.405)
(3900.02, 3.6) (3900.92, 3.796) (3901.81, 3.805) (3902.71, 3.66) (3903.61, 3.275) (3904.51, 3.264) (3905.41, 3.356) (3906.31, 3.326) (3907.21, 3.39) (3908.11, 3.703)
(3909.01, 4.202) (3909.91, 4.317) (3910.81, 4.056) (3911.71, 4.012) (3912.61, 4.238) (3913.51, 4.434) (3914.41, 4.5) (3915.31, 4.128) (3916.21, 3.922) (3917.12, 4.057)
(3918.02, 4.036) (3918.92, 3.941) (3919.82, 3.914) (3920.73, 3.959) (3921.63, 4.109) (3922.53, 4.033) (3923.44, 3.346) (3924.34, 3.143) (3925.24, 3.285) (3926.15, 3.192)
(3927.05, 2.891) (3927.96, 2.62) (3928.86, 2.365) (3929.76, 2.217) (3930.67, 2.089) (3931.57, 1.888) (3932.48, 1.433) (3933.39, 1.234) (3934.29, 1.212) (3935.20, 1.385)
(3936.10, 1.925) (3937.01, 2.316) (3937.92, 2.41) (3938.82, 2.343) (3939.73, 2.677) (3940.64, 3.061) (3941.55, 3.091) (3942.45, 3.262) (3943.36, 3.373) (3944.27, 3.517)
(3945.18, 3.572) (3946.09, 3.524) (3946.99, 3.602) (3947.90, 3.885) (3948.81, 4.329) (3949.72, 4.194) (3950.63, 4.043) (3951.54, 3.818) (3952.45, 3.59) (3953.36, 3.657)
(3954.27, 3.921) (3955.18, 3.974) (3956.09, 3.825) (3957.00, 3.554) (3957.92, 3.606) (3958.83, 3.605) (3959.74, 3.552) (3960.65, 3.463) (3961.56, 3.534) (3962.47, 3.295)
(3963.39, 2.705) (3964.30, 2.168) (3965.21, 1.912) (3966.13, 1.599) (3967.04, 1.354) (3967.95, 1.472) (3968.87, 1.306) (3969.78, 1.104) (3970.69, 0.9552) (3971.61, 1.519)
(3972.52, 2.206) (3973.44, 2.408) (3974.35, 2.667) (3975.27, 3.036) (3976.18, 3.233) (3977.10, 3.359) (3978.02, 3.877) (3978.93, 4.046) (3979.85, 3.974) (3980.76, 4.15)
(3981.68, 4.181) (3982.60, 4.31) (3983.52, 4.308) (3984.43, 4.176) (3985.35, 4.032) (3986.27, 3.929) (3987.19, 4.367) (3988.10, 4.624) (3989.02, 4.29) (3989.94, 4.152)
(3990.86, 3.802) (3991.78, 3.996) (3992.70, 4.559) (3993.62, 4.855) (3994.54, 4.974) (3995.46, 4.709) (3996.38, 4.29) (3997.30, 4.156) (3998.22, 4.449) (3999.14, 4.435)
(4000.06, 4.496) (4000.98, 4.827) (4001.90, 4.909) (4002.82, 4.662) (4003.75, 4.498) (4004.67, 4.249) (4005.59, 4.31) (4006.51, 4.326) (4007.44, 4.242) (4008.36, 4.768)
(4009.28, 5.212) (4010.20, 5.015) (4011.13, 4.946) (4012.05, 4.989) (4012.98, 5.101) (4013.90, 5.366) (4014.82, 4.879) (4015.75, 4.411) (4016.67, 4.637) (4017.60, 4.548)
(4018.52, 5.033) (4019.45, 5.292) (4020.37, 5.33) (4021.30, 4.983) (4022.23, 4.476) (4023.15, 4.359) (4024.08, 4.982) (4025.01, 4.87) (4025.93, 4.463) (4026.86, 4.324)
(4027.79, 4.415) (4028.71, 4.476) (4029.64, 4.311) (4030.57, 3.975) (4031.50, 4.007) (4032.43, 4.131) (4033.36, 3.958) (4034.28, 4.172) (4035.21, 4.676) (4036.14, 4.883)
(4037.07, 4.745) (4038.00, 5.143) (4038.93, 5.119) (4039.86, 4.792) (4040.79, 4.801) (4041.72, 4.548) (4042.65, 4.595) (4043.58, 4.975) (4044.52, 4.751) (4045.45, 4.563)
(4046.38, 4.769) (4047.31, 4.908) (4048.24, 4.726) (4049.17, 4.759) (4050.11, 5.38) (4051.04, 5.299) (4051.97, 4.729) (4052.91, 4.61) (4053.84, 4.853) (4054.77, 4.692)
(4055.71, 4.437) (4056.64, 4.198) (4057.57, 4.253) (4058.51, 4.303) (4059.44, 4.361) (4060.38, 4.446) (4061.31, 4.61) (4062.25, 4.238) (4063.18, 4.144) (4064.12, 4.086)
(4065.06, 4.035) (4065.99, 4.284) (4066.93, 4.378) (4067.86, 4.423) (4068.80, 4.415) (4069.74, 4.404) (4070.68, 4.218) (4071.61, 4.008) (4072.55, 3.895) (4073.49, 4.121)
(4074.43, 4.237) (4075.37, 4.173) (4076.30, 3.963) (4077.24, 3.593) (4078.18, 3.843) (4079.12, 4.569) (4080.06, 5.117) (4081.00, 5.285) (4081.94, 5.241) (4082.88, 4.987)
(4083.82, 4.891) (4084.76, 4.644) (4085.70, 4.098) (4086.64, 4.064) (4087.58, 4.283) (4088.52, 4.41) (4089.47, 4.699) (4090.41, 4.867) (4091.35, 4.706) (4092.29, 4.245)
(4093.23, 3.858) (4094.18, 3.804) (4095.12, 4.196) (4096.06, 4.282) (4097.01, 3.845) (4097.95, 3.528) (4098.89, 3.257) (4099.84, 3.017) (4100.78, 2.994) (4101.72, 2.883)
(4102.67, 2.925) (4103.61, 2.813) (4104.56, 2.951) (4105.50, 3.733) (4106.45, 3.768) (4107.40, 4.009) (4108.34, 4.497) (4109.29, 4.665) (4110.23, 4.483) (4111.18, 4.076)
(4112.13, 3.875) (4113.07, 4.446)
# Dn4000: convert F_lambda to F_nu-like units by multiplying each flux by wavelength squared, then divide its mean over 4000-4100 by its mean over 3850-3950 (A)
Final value 1.47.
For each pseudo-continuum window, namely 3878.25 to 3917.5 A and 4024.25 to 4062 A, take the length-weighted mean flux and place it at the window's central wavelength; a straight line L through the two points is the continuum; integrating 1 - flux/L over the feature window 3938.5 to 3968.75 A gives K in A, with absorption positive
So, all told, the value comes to 4.7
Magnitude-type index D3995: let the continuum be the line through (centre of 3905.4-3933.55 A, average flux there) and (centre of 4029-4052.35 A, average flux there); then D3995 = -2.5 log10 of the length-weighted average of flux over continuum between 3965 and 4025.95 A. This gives 0.06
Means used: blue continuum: 3.44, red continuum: 4.67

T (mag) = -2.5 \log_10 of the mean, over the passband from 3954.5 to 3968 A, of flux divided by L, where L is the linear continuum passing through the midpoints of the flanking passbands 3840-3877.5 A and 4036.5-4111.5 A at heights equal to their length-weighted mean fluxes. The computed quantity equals 0.28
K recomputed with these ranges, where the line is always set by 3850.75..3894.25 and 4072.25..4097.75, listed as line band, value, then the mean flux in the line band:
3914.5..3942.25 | 5.35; 2.9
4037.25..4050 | -2.02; 4.82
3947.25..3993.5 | 5.35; 3.36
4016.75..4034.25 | -2.04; 4.54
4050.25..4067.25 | -0.92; 4.46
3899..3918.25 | -1.88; 3.85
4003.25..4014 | -1.99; 4.73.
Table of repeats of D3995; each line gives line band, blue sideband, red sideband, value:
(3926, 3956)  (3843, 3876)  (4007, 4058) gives 0.352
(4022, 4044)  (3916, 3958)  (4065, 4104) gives -0.196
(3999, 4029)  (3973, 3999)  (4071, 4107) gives -0.170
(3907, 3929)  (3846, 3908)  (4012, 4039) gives -0.029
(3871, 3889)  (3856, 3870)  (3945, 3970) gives 0.263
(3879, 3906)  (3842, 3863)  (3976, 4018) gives 0.184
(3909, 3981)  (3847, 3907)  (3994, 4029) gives 0.268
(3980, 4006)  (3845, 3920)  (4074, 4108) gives -0.165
